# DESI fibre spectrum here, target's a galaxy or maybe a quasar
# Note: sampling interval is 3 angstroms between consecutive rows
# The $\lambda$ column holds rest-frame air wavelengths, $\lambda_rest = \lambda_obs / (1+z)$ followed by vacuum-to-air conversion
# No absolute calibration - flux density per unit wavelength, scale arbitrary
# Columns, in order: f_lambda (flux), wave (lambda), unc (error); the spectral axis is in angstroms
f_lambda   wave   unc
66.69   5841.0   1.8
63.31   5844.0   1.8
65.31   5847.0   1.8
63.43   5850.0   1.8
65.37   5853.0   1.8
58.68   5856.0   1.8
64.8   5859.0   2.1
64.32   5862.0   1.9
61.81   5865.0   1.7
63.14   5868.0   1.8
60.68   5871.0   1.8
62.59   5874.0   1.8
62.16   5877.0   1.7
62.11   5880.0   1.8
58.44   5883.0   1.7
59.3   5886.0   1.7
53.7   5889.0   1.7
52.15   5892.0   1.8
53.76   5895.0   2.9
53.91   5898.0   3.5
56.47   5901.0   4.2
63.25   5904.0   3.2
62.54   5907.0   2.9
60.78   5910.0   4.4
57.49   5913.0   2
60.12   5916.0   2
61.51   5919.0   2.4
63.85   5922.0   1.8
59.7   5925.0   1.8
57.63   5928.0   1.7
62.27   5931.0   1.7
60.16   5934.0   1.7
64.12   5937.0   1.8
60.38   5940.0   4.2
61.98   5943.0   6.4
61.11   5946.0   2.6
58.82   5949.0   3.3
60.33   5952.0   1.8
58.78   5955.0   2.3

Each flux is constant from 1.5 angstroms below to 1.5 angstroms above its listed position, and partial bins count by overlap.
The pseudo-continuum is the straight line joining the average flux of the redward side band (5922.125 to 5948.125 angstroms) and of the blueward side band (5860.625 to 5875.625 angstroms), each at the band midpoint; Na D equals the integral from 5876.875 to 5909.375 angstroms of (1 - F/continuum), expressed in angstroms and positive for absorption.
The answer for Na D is 2.1 angstroms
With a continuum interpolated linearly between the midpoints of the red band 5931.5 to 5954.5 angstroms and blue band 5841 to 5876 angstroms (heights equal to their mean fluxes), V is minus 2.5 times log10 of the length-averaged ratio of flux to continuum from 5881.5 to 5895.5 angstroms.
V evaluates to 0.125 mag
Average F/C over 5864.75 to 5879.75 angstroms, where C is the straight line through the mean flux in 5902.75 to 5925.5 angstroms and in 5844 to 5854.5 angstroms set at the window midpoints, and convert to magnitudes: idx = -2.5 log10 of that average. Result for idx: 0.02 mag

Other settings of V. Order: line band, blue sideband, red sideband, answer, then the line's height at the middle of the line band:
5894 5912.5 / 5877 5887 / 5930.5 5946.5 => 0.042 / 60.8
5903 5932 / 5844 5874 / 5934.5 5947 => 0.023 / 62.1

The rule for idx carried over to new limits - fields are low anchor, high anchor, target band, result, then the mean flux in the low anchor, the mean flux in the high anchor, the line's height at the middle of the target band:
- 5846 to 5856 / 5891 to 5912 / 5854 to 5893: 0.01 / 63.8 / 57.7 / 61.1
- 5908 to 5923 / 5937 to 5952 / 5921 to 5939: -0.01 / 60.7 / 60.9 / 60.8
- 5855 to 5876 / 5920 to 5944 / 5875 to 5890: 0.05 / 62.4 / 61.3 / 62.1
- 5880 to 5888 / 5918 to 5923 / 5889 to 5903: 0.11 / 59.2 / 62.7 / 60.3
